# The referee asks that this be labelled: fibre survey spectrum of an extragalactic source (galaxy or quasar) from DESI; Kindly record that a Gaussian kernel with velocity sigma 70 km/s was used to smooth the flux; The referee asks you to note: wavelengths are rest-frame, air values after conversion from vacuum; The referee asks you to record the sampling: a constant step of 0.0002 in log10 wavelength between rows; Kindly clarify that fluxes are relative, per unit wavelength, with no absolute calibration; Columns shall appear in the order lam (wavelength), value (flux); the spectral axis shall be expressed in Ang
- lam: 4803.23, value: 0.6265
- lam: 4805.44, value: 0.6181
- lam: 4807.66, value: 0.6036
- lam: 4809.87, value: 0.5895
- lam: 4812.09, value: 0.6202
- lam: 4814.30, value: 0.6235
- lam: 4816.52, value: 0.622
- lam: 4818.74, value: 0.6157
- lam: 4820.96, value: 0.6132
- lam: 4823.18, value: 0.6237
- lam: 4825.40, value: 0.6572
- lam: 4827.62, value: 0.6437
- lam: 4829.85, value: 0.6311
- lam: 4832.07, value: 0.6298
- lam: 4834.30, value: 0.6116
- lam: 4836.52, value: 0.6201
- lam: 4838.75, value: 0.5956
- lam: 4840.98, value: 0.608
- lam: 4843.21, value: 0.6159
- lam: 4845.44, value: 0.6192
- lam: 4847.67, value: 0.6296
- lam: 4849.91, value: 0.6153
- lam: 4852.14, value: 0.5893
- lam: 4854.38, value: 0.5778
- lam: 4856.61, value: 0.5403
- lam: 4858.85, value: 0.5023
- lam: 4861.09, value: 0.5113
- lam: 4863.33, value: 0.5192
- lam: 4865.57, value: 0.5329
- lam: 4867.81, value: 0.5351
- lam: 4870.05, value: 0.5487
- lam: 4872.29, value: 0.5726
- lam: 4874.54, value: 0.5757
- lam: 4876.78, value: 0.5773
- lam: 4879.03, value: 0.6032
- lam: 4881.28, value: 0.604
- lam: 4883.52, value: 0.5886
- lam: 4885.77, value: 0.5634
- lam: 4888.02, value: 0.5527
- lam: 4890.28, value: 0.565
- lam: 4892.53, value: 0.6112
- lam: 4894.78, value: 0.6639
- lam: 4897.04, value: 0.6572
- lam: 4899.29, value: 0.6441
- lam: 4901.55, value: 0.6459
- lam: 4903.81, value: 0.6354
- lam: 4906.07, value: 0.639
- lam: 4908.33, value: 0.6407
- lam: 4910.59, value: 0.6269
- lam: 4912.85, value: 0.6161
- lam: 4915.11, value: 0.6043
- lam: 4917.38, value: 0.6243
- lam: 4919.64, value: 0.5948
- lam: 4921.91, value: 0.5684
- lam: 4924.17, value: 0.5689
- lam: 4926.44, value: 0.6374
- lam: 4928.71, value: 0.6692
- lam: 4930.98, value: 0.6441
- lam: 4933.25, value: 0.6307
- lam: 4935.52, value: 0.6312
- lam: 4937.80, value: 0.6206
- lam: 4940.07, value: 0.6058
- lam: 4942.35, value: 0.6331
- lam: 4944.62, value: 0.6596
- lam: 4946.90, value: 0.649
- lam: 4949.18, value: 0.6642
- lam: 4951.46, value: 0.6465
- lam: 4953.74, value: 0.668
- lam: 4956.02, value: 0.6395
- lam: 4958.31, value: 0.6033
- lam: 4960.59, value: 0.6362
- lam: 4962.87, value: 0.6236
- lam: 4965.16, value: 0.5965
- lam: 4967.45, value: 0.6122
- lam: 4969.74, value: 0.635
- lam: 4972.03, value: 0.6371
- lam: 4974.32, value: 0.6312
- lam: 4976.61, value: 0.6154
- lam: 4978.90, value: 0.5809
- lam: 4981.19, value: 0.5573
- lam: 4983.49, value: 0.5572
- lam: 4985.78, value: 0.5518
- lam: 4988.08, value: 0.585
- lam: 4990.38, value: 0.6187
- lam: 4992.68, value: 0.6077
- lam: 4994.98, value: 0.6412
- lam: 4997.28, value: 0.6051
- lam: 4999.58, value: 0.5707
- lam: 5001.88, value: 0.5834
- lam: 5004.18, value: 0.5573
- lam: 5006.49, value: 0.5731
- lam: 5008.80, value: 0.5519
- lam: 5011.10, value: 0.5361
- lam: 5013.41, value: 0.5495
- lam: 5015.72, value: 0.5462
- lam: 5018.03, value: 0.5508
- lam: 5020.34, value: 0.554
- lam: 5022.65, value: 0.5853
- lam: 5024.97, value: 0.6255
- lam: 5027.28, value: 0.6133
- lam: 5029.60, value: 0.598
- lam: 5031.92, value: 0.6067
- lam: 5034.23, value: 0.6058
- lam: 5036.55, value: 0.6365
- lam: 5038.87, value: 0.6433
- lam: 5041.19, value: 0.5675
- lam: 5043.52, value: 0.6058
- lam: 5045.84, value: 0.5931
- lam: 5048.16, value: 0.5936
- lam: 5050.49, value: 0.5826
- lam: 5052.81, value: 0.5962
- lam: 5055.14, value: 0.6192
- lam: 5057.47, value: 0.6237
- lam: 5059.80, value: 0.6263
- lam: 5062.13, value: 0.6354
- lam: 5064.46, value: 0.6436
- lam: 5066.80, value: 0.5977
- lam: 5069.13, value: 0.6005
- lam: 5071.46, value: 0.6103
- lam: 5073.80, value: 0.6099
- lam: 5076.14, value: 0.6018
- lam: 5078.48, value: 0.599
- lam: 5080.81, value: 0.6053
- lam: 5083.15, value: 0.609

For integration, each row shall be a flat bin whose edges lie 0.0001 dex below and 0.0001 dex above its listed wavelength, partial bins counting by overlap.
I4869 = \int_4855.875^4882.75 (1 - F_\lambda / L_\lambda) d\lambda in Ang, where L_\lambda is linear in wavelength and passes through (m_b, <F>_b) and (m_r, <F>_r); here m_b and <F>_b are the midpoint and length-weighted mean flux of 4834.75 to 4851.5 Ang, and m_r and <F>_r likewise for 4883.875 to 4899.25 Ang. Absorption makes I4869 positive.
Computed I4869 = 2.5 Ang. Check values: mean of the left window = 0.614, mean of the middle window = 0.553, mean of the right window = 0.604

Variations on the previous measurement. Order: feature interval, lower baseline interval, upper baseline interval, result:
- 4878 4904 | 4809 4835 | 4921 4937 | 0.5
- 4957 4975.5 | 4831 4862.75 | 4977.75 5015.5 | -1.4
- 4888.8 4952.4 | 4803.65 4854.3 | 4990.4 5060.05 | -2.4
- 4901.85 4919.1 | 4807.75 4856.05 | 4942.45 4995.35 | -0.3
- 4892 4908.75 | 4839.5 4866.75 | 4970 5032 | -2.0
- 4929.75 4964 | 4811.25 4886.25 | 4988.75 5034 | -2.9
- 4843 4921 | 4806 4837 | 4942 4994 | 3.5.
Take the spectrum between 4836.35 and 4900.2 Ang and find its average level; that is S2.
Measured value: 0.583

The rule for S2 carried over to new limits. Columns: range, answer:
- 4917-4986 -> 0.62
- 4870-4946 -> 0.614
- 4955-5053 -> 0.594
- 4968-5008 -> 0.594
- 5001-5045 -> 0.584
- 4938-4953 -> 0.642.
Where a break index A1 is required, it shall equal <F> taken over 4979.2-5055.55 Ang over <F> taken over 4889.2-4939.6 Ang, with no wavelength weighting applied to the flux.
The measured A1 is 0.94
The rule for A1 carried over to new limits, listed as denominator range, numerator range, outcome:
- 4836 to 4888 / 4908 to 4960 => 1.09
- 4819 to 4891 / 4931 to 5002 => 1.05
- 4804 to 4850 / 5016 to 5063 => 0.97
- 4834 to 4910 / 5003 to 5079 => 1.01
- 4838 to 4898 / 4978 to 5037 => 1.00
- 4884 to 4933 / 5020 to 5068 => 0.98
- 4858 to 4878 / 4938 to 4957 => 1.19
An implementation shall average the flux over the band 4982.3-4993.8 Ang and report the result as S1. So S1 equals 0.584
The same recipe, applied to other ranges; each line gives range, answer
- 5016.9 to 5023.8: 0.564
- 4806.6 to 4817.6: 0.612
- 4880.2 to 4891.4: 0.575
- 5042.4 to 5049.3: 0.598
